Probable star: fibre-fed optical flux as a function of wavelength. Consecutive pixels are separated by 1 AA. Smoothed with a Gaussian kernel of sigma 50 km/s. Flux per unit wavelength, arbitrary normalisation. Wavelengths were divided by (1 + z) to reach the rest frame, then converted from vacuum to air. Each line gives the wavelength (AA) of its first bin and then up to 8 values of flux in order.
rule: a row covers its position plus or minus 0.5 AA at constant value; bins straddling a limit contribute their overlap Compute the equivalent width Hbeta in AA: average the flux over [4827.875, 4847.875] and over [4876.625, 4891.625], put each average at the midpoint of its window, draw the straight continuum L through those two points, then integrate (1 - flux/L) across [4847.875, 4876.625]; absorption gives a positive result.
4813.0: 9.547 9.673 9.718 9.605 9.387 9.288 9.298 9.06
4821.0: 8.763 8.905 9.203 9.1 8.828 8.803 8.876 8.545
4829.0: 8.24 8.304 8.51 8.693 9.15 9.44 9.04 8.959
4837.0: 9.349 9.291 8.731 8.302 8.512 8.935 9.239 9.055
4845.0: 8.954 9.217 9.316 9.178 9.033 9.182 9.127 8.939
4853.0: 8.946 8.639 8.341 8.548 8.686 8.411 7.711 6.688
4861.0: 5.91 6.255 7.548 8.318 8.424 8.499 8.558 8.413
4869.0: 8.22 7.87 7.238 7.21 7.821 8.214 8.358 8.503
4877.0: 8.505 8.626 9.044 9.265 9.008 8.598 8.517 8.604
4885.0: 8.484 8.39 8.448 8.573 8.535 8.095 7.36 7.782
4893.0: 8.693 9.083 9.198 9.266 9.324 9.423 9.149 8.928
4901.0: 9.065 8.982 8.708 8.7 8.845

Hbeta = 1.8 AA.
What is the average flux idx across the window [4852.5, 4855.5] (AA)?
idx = 8.64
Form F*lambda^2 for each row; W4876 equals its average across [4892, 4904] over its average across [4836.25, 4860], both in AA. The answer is 1.04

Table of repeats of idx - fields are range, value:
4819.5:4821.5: 8.91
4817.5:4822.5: 9.06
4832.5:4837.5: 9.19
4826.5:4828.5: 8.71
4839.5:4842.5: 8.58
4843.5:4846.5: 9.08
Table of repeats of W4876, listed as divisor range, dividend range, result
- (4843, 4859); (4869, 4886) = 0.95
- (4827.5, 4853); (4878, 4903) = 1.00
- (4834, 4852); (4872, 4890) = 0.96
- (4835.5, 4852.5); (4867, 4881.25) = 0.93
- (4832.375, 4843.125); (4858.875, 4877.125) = 0.88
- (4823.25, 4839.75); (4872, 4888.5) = 0.98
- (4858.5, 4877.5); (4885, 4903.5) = 1.13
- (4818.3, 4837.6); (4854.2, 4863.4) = 0.86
